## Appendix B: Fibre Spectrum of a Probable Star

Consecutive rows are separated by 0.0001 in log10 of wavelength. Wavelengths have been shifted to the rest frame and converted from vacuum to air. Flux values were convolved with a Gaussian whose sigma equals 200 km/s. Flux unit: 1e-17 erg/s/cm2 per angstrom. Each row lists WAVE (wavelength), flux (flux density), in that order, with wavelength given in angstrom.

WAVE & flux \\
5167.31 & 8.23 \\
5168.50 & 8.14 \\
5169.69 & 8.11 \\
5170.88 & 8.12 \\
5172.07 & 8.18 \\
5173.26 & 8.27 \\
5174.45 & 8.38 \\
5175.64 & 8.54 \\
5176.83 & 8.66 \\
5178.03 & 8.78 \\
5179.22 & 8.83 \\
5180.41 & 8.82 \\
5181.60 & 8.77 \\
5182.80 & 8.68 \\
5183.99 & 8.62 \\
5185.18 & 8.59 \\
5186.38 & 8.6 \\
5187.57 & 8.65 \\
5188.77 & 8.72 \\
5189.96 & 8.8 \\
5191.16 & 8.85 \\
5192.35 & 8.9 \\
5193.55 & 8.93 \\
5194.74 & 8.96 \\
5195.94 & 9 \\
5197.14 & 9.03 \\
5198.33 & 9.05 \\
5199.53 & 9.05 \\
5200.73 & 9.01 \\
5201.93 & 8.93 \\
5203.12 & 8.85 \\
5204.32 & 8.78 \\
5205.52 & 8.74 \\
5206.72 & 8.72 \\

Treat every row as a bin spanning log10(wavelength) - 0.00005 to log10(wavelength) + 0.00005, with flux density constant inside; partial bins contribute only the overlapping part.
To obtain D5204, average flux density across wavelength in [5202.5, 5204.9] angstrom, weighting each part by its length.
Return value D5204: 8.84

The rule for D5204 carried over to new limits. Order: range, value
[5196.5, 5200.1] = 9.04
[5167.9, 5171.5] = 8.13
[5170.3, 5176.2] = 8.3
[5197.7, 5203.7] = 8.99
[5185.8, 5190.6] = 8.69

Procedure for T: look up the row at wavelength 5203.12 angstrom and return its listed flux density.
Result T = 8.85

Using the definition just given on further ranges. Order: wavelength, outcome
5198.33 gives 9.05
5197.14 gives 9.03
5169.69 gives 8.11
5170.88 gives 8.12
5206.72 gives 8.72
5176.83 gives 8.66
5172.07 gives 8.18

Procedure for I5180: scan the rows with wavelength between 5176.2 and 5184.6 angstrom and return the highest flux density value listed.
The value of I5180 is 8.83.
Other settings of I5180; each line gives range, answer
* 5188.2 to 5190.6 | 8.8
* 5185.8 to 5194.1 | 8.93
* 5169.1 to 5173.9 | 8.27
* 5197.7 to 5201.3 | 9.05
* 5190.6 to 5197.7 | 9.03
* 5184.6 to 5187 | 8.6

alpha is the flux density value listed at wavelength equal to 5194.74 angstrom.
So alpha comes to 8.96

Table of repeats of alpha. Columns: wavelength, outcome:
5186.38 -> 8.6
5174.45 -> 8.38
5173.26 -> 8.27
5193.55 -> 8.93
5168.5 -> 8.14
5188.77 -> 8.72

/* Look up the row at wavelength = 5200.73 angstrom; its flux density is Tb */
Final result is 9.01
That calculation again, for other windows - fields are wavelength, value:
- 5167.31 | 8.23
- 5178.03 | 8.78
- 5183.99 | 8.62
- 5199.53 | 9.05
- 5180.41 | 8.82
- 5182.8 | 8.68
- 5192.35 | 8.9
